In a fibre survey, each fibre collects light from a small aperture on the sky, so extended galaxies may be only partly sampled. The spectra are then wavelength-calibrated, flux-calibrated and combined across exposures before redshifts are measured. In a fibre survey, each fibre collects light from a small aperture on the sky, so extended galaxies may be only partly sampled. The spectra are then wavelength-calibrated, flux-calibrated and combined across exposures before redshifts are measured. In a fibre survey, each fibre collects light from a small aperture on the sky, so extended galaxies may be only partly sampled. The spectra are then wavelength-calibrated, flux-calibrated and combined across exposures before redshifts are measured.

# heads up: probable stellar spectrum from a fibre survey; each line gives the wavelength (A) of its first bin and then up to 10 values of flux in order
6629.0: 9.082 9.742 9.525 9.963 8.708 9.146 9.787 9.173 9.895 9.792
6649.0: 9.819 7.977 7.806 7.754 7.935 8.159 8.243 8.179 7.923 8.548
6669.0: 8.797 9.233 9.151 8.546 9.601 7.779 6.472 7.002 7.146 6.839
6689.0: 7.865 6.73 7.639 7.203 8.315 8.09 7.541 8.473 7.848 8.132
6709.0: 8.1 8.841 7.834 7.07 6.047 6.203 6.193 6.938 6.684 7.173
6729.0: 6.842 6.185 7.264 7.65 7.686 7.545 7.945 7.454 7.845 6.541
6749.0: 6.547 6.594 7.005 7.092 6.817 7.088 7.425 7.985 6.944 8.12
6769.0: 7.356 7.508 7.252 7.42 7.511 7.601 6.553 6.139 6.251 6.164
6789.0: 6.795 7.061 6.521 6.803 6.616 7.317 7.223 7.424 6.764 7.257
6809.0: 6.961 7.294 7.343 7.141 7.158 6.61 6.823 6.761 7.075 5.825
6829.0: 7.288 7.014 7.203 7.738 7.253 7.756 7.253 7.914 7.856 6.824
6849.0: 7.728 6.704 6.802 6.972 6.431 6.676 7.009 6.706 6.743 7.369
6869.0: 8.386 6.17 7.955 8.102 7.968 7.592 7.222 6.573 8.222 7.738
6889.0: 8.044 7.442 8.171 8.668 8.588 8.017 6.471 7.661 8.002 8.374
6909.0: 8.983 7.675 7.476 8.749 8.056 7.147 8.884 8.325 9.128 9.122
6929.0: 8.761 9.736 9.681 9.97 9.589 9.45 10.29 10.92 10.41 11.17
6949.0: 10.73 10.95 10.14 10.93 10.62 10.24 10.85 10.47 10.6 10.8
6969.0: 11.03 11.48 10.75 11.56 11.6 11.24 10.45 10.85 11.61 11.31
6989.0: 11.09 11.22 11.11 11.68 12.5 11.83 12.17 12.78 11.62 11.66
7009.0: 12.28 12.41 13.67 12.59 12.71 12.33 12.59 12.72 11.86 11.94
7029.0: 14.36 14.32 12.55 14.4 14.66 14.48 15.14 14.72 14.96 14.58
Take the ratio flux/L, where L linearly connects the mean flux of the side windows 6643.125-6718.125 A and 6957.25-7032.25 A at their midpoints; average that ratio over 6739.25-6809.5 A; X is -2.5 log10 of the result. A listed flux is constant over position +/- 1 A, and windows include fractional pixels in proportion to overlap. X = 0.279 mag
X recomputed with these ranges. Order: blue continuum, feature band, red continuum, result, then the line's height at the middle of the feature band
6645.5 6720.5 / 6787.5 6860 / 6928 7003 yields 0.31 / 9.39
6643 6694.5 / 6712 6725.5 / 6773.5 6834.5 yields 0.15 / 7.74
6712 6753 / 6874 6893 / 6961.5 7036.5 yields 0.27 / 9.82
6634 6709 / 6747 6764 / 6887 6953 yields 0.21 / 8.5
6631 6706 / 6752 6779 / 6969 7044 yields 0.28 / 9.51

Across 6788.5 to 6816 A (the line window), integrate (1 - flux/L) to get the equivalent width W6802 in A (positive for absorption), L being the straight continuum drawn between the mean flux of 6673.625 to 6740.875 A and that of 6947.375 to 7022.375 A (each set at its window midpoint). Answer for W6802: 5.6 A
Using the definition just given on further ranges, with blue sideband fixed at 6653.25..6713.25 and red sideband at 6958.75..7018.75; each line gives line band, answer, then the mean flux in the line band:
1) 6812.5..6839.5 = 7.3 A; 7.05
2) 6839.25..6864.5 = 7.3 A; 7.09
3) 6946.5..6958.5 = 0.5 A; 10.7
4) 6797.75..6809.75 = 2.9 A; 7.15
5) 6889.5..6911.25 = 5.2 A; 8.02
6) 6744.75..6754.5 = 2.1 A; 6.84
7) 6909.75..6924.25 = 3.6 A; 8.08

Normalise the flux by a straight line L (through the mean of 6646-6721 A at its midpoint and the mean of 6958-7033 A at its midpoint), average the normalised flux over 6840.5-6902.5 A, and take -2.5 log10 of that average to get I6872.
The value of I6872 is 0.35 mag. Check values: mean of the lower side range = 7.94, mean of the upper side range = 11.8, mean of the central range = 7.43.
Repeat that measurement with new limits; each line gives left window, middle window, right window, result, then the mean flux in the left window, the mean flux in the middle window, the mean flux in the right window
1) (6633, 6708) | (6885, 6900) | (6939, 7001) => 0.262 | 8.32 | 8.1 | 11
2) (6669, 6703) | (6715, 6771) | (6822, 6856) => 0.077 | 7.87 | 7.09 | 7.17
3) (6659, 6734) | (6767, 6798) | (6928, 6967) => 0.226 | 7.65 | 6.94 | 10.3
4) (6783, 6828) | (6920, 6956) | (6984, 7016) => 0.049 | 6.86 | 9.9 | 12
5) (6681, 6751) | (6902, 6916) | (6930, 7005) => 0.234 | 7.31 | 8.13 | 10.9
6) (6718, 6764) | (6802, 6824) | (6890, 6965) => 0.123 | 7.07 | 7.05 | 9.2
